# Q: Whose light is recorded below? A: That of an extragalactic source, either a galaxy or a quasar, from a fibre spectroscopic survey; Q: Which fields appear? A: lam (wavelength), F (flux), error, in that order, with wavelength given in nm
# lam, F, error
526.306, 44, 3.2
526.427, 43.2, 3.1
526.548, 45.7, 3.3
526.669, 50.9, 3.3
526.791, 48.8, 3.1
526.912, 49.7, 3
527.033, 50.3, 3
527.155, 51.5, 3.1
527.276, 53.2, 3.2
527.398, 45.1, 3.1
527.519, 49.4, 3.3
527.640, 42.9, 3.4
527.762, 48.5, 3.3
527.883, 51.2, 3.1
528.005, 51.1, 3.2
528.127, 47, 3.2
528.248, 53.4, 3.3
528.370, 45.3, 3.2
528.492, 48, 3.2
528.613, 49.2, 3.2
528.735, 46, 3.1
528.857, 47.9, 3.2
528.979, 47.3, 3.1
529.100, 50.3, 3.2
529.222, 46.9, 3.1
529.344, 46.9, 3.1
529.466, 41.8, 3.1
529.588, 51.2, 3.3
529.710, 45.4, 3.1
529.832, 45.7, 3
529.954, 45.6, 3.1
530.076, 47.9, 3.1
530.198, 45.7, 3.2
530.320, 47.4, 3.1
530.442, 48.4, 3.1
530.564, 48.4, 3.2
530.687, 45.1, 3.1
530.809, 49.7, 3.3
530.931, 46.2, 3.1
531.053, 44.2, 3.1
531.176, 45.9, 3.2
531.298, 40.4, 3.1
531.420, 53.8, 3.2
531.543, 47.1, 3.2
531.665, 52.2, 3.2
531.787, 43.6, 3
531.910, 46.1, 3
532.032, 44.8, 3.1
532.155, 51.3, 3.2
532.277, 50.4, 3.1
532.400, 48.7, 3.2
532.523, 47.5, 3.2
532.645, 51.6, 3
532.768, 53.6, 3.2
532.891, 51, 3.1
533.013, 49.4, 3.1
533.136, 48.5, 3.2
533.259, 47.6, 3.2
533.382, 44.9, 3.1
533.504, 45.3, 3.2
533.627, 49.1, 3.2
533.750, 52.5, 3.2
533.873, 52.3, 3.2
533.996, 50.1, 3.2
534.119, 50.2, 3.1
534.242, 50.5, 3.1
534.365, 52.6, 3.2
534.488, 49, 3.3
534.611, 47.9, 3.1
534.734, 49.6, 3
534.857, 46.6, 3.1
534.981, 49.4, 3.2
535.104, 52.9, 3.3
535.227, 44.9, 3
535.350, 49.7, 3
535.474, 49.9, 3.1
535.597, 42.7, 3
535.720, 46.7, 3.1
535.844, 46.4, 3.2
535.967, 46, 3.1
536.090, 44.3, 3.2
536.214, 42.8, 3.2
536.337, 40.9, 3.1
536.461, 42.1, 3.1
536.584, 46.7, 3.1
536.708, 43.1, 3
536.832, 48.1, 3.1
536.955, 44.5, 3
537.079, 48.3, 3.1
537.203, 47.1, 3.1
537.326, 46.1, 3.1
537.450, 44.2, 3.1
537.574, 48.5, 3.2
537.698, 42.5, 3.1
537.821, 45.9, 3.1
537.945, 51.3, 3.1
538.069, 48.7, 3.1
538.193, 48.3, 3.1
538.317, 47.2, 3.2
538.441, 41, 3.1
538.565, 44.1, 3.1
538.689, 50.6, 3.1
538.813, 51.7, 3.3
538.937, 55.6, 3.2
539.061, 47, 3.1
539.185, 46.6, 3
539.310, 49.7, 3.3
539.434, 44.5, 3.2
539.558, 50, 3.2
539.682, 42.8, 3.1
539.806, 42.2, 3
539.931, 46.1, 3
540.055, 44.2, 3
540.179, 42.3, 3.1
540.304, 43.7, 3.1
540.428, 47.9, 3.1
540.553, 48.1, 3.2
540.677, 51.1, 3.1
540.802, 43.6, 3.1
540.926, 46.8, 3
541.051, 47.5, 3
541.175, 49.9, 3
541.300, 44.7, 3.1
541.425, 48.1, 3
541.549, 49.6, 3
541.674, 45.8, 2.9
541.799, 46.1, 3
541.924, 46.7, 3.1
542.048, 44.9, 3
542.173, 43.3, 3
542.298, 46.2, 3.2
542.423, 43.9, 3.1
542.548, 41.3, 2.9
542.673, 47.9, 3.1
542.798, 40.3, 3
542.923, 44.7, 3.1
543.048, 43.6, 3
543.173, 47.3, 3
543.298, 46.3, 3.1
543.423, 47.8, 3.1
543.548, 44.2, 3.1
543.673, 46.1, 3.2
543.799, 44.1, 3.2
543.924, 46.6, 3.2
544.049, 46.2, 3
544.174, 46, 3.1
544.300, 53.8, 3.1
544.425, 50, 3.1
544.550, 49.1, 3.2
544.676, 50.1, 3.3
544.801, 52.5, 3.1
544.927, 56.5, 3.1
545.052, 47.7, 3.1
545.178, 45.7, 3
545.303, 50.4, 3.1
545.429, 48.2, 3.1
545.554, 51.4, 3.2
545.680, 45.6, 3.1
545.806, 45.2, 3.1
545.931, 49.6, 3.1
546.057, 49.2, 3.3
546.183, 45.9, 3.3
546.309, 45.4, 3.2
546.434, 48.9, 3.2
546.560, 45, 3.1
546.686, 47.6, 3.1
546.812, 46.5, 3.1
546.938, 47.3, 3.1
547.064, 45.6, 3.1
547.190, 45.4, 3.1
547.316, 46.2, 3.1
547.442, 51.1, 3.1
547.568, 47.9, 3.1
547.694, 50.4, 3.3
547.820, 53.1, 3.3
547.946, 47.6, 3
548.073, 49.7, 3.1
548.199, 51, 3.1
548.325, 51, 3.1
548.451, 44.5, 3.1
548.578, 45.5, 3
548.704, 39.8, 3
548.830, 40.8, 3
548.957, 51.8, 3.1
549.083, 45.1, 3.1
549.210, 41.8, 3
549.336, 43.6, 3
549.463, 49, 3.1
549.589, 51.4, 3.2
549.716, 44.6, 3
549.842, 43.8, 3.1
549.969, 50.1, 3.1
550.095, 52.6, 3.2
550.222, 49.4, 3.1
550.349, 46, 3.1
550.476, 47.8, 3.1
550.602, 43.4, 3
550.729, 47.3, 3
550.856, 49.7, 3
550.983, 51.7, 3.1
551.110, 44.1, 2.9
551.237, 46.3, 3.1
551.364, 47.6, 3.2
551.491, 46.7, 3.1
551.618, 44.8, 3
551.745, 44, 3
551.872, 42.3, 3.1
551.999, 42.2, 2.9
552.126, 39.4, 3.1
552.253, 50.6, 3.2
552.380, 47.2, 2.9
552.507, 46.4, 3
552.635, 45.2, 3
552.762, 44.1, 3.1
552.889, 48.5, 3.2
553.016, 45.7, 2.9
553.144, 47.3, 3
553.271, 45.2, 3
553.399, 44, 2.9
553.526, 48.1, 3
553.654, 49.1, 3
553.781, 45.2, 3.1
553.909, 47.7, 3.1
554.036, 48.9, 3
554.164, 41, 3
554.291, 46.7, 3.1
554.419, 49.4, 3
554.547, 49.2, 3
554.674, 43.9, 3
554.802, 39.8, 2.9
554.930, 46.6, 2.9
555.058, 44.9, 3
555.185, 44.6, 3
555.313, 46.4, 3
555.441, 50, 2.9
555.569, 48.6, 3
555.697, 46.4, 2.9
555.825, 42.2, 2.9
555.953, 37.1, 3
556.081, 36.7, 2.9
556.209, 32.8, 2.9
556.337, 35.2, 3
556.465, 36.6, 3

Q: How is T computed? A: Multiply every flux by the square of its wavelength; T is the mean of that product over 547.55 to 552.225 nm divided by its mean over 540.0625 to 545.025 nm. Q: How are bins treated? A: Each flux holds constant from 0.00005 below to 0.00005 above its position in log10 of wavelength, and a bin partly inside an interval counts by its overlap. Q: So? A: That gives 1.03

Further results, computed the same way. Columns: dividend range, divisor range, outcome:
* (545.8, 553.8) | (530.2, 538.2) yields 1.04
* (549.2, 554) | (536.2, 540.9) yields 1.05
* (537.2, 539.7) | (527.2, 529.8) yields 1.03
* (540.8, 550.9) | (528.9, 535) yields 1.03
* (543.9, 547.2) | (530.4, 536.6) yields 1.05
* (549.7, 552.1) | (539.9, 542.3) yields 1.04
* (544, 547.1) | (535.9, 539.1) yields 1.07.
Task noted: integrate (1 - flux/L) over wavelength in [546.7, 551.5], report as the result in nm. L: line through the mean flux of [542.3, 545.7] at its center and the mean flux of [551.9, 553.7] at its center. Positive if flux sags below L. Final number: -0.088 nm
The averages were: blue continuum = 47.3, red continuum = 45.8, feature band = 47.3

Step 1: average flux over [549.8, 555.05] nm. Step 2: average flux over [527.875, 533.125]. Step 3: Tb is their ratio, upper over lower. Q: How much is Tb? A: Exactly 0.97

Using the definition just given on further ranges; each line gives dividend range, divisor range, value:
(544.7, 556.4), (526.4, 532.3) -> 0.97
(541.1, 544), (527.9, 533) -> 0.95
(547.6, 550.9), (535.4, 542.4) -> 1.02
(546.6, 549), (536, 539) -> 1.02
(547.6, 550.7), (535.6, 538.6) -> 1.04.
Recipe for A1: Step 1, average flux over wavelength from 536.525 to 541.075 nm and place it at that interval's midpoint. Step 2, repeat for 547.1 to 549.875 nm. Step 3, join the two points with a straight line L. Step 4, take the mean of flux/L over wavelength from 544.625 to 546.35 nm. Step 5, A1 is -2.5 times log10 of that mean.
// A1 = -0.043 mag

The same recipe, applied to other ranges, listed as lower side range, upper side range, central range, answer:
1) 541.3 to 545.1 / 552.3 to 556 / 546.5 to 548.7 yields -0.03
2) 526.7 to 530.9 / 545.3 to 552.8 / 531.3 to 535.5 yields -0.03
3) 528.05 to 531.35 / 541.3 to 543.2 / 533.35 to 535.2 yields -0.07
